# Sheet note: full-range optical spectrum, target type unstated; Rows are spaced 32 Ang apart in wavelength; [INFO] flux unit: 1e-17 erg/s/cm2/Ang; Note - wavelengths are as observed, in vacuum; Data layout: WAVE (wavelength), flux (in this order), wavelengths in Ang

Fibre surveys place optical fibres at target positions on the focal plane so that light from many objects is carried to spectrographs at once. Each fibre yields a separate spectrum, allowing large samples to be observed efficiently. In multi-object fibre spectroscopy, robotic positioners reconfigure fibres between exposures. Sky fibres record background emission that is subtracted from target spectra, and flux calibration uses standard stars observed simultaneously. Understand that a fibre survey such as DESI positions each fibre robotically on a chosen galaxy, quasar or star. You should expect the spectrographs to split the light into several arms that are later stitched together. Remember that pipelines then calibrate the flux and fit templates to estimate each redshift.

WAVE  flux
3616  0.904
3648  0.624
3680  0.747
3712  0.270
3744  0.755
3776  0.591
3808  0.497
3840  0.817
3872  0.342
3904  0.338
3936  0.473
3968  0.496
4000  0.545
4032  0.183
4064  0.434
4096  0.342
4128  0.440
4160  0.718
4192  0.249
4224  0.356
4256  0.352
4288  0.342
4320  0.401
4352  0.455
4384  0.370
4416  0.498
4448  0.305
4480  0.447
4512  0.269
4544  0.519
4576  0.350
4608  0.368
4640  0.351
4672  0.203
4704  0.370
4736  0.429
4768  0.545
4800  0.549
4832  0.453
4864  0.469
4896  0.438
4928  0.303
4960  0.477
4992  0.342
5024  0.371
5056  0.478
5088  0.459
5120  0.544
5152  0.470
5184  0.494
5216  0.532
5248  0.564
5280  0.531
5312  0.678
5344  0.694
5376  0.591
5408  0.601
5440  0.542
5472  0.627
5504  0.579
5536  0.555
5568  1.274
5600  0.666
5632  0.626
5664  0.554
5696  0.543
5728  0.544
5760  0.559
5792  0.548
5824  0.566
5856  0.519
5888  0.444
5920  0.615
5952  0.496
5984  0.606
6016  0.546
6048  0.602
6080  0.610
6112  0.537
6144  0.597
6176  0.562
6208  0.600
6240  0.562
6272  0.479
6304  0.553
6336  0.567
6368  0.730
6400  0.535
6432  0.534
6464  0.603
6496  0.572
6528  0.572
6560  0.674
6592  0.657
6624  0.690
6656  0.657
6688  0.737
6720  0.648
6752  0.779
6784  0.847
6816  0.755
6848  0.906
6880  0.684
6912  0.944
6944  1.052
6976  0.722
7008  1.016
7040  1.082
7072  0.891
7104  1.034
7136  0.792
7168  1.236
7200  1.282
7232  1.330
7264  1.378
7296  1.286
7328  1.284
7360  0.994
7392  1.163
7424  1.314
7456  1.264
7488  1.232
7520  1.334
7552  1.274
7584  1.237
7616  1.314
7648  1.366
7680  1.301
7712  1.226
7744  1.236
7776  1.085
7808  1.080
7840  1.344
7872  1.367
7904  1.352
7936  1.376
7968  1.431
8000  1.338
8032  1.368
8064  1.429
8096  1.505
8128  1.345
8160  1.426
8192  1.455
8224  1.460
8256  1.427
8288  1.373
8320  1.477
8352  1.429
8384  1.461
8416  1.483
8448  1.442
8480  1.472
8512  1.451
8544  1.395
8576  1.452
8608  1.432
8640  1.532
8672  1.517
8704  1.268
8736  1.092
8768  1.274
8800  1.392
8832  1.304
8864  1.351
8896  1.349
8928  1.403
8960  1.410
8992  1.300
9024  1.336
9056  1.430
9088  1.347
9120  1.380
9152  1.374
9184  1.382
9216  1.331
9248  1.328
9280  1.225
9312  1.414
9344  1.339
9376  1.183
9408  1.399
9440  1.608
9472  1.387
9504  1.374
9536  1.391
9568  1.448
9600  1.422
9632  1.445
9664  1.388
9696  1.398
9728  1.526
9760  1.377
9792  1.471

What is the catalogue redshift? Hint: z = 0.79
